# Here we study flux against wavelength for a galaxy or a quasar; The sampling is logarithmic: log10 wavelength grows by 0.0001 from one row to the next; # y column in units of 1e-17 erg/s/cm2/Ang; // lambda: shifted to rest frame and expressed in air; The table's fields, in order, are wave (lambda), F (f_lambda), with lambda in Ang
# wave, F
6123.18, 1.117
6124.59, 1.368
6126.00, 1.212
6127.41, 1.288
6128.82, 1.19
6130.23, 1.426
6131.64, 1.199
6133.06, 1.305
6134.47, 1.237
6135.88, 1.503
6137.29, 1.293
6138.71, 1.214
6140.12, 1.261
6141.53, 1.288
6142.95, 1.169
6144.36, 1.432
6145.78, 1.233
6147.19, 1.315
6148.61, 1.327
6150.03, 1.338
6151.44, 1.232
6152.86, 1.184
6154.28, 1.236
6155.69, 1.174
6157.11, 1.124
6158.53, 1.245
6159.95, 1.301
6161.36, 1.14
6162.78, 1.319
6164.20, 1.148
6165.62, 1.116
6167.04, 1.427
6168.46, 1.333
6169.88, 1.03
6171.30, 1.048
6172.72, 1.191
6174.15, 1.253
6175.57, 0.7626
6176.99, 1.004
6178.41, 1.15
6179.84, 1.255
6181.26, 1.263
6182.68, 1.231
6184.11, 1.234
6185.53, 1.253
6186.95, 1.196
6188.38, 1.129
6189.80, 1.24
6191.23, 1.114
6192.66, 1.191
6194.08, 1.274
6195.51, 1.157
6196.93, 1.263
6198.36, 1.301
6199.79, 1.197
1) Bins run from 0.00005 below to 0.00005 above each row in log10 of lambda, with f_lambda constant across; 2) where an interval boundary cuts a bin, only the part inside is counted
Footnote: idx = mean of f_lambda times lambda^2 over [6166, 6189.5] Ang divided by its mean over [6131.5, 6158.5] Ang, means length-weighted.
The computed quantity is 0.94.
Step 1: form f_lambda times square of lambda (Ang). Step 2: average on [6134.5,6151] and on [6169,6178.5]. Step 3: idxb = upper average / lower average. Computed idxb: 0.82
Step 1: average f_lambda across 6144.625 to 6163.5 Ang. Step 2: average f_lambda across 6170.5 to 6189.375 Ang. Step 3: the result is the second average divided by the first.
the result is 0.92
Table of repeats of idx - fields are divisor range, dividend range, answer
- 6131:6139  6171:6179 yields 0.83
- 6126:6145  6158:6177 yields 0.92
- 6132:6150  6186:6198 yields 0.94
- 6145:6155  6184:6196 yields 0.96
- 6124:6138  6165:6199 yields 0.92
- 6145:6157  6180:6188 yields 1.00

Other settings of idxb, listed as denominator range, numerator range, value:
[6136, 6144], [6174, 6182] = 0.88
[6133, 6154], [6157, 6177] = 0.92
